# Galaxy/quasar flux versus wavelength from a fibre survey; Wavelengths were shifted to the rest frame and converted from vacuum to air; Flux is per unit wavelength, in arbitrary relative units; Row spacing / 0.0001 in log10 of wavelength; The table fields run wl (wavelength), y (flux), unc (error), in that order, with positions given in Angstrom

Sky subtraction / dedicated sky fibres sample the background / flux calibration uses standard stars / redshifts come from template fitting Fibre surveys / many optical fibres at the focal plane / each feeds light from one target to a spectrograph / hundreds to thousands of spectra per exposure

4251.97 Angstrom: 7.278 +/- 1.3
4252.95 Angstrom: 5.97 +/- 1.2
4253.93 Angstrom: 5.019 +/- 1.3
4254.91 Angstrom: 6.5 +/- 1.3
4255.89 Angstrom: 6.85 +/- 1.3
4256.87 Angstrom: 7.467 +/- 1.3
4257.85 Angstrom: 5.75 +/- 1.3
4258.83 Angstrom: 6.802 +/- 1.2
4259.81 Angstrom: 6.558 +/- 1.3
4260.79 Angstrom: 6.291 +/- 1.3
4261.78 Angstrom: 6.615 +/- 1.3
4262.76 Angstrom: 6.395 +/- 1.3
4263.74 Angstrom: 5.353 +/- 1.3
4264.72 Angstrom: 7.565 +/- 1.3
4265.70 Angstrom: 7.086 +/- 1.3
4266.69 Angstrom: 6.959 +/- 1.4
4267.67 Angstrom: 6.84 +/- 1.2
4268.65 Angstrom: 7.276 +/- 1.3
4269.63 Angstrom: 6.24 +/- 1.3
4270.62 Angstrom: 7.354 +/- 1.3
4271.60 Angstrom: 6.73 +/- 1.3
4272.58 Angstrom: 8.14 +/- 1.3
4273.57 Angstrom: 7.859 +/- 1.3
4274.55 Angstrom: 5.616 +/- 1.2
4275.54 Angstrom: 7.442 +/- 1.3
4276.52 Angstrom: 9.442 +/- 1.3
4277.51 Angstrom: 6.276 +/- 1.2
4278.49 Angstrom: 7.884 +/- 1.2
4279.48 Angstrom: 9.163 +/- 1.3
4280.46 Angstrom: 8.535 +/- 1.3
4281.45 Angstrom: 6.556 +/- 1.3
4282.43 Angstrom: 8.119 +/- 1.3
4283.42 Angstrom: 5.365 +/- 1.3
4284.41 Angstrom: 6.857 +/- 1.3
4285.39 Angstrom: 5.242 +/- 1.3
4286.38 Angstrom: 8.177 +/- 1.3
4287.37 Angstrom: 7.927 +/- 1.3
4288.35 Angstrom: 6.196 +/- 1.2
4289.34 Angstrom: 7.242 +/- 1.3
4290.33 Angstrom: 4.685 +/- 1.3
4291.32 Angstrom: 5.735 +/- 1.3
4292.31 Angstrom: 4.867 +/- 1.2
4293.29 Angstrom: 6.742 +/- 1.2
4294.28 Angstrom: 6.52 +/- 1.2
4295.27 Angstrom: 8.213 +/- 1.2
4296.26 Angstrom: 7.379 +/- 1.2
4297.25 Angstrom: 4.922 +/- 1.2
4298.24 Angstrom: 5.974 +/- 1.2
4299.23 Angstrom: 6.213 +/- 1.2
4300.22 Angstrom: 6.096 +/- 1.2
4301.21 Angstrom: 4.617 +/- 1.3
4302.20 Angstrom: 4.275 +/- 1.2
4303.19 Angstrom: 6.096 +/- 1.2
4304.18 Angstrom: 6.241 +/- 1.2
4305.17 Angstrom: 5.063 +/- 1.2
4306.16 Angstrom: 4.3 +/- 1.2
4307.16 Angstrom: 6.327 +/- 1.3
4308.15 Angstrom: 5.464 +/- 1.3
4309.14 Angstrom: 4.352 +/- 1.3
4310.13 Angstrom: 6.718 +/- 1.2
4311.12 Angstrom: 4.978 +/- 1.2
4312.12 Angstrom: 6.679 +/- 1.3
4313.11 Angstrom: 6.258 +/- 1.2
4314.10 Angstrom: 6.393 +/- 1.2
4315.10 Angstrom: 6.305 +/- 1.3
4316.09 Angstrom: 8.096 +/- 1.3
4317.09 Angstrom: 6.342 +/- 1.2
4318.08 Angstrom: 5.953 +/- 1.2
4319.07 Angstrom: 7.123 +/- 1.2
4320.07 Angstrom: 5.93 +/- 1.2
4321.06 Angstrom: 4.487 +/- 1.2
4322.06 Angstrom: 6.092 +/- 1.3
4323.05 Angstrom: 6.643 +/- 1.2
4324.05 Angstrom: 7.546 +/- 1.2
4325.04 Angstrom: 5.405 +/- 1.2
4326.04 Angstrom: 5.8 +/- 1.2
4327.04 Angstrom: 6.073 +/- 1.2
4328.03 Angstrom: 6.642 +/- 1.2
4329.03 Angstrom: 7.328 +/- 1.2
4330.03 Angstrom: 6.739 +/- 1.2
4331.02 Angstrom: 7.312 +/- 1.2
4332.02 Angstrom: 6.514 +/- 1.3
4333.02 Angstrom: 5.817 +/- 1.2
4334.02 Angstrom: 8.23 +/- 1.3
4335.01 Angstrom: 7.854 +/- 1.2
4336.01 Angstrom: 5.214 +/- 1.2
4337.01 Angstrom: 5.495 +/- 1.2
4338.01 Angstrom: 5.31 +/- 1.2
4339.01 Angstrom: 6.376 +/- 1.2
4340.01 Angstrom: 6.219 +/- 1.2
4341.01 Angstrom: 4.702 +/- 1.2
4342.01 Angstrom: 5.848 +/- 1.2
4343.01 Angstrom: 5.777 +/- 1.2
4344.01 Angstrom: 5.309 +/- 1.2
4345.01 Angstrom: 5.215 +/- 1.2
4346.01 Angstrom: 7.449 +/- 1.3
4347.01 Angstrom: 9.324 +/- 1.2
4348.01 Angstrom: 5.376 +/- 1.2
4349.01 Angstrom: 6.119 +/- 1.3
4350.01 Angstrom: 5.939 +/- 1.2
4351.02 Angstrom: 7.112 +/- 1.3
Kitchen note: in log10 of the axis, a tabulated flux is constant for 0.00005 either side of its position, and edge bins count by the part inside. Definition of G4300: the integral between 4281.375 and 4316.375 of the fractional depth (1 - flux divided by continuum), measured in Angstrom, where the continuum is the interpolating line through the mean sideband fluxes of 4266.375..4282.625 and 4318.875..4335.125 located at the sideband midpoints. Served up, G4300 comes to 4.42 Angstrom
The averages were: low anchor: 7.43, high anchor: 6.52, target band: 6.13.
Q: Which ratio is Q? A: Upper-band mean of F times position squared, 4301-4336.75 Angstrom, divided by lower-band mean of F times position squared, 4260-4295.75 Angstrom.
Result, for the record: 0.91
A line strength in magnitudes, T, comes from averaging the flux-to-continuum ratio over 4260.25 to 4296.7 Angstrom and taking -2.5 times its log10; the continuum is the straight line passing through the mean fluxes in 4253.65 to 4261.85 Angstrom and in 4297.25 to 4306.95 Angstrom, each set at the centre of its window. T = -0.16 mag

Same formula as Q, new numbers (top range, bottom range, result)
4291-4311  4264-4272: 0.84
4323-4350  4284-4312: 1.08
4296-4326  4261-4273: 0.88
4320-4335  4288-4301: 1.07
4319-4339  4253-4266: 1.02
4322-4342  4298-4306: 1.17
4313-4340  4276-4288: 0.88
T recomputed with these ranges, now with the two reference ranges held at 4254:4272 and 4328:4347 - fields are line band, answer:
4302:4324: 0.08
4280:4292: -0.02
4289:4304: 0.10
